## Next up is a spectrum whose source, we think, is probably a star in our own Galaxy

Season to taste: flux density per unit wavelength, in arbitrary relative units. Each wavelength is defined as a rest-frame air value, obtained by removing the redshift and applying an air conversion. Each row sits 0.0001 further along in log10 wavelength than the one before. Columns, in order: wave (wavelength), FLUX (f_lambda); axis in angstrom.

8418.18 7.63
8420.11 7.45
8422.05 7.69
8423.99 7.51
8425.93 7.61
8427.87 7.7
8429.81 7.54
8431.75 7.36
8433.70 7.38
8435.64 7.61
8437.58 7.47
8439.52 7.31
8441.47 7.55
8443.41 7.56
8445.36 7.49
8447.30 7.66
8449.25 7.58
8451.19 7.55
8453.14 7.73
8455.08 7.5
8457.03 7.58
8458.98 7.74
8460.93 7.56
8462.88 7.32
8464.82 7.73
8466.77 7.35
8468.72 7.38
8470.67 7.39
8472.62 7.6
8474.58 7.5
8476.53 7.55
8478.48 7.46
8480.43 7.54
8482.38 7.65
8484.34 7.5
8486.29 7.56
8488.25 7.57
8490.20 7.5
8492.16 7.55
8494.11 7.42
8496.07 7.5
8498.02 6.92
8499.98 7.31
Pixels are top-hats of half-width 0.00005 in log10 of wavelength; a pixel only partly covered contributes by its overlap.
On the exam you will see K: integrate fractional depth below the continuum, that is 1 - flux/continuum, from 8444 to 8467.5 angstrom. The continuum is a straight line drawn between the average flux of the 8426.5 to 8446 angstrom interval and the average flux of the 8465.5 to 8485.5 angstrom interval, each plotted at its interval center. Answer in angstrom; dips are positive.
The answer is -0.2 angstrom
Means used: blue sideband 7.5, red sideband 7.5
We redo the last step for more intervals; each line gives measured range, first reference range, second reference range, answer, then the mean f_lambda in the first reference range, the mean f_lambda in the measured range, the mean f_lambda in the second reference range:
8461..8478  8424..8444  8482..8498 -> 0.0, 7.51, 7.48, 7.49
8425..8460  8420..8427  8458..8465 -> 0.1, 7.58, 7.55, 7.57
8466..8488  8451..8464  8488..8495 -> 0.1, 7.57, 7.5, 7.51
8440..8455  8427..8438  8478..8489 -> -0.1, 7.51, 7.57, 7.55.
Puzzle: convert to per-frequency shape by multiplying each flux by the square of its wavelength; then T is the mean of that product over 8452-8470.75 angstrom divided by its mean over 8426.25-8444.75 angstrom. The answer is 1.01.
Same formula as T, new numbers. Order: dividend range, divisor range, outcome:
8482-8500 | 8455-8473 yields 1.00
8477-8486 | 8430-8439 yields 1.02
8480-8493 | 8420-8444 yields 1.02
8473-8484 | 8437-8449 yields 1.01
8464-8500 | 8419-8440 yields 1.01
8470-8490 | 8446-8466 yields 1.00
